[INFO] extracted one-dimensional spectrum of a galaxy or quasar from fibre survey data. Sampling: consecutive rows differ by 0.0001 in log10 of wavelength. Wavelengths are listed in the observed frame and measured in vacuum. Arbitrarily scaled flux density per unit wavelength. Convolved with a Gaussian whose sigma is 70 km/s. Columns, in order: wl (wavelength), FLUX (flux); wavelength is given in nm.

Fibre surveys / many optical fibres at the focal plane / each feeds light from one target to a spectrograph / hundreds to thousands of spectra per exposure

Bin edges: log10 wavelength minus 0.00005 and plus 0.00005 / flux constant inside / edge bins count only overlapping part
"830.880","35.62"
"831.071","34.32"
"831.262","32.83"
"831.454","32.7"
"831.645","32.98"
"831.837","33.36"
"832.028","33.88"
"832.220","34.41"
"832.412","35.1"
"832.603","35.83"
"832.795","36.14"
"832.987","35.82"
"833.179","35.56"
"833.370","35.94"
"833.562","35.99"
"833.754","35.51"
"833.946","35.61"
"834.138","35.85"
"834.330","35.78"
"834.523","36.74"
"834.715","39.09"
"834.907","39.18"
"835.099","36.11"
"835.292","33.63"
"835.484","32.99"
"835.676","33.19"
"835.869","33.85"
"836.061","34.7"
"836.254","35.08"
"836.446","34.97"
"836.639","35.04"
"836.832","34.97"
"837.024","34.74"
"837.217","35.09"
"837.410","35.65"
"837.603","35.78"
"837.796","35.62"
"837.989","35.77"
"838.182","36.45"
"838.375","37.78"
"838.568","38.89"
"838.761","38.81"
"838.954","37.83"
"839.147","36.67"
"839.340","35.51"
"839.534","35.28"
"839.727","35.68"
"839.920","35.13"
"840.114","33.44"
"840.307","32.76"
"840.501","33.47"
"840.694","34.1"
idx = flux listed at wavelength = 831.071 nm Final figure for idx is 34.32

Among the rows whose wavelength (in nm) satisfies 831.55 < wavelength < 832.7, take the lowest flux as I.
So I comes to 32.98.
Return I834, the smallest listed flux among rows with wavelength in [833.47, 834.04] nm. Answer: 35.51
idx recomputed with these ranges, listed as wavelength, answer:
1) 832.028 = 33.88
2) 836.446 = 34.97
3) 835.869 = 33.85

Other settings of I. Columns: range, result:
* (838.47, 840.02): 35.13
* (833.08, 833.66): 35.56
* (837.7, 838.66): 35.62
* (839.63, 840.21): 33.44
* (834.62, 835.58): 32.99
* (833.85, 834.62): 35.61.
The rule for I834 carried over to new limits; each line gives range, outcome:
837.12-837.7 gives 35.09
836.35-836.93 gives 34.97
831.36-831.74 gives 32.7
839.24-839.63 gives 35.28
